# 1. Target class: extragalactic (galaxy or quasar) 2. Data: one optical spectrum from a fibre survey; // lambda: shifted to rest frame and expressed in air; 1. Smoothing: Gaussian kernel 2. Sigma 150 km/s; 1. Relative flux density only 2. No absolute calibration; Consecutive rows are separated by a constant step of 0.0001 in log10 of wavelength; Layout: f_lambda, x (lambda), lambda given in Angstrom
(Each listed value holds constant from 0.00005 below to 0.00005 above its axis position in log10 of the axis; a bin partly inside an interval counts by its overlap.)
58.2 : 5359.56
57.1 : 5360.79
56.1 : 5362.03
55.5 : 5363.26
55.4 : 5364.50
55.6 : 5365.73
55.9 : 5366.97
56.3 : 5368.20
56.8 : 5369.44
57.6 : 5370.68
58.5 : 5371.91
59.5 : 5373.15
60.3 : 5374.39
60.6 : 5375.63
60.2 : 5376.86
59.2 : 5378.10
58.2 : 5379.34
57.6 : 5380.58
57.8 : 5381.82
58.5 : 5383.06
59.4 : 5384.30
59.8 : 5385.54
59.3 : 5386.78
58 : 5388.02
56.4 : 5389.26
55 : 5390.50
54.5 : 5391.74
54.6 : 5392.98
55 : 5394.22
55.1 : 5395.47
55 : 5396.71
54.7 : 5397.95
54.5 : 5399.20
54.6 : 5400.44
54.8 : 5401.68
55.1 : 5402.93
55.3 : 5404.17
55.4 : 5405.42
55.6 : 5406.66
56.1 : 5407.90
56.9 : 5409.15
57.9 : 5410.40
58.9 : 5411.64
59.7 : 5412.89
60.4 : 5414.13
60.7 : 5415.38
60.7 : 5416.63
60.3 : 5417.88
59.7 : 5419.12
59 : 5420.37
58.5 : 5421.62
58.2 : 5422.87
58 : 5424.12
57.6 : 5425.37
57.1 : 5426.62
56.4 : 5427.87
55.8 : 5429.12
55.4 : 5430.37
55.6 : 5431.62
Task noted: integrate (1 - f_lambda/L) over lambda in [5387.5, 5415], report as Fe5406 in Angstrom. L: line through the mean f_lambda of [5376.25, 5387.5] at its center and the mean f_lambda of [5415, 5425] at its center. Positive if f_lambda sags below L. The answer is 1.4 Angstrom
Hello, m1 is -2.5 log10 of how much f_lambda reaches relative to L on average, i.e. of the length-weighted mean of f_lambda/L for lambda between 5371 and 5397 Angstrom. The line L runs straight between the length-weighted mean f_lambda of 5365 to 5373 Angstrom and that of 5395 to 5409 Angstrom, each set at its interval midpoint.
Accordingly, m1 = -0.03 mag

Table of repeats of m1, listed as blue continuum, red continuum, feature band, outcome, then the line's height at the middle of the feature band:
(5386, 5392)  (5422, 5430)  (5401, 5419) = -0.014 mag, 57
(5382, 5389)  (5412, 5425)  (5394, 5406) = 0.080 mag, 59.1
